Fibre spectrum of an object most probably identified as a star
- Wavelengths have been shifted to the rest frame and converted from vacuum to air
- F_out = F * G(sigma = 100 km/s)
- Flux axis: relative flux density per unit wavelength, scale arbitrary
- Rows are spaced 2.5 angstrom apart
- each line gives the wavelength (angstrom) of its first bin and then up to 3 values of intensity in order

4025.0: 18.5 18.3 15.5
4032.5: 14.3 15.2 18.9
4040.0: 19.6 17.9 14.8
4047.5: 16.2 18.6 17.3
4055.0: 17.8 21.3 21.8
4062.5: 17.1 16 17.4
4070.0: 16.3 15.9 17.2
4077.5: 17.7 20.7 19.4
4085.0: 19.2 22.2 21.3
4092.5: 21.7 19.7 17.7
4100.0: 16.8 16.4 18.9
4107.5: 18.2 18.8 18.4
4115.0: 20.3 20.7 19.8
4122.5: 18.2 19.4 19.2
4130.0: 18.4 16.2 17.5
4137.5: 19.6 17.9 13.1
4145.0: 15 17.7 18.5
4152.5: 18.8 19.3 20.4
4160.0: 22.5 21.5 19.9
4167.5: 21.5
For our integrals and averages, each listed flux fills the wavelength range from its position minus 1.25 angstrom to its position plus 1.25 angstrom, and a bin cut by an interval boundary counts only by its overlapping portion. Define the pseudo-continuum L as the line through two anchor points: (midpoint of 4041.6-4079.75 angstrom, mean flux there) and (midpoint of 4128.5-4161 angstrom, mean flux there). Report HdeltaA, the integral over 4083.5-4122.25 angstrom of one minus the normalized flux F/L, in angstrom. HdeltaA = -3.20 angstrom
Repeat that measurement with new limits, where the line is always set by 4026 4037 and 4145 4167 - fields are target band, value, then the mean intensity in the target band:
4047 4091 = -3.6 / 18.5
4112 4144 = 0.8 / 18.3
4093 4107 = -0.1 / 18.1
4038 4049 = -0.6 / 17.3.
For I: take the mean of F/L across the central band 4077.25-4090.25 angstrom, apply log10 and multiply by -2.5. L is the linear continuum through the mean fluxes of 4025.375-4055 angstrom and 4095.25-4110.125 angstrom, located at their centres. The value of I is -0.148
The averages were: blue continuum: 17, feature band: 20.2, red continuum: 17.9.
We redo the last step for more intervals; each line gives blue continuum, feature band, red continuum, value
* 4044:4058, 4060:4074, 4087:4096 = 0.116 mag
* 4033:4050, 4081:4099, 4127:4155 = -0.166 mag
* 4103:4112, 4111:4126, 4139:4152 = -0.092 mag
